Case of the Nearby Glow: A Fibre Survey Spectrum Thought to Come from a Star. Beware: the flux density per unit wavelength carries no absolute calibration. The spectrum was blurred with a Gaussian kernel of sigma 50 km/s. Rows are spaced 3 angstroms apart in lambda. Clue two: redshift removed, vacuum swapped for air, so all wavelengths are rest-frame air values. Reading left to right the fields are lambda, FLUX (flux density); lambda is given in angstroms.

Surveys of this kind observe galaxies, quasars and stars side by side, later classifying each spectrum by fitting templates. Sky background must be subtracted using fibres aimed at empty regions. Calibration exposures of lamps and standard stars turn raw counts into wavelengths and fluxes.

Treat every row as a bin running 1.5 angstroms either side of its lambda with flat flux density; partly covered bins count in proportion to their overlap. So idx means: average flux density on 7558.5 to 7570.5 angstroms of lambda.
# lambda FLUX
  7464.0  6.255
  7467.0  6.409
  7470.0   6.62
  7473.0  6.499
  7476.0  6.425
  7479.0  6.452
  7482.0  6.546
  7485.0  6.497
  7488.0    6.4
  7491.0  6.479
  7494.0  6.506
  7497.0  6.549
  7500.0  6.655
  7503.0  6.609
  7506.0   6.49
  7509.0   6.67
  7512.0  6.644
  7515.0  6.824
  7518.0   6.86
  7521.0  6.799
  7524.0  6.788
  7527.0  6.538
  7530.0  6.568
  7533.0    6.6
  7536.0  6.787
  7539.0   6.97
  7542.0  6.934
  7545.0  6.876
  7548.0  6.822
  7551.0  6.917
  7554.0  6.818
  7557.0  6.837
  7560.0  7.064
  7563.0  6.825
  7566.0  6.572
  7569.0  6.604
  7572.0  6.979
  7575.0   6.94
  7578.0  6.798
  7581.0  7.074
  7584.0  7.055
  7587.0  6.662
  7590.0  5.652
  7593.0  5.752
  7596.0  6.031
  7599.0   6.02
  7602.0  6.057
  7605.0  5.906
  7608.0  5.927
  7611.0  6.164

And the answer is 6.77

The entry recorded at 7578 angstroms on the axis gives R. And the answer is 6.798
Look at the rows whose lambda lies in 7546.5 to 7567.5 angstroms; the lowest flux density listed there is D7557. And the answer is 6.572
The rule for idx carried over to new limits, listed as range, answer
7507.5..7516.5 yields 6.71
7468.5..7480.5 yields 6.5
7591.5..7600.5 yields 5.93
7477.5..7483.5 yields 6.5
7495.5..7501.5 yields 6.6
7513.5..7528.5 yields 6.76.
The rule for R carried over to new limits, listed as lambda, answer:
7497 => 6.549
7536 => 6.787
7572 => 6.979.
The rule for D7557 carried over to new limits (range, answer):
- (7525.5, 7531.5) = 6.538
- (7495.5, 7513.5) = 6.49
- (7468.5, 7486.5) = 6.425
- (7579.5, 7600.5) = 5.652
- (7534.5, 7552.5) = 6.787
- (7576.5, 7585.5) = 6.798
